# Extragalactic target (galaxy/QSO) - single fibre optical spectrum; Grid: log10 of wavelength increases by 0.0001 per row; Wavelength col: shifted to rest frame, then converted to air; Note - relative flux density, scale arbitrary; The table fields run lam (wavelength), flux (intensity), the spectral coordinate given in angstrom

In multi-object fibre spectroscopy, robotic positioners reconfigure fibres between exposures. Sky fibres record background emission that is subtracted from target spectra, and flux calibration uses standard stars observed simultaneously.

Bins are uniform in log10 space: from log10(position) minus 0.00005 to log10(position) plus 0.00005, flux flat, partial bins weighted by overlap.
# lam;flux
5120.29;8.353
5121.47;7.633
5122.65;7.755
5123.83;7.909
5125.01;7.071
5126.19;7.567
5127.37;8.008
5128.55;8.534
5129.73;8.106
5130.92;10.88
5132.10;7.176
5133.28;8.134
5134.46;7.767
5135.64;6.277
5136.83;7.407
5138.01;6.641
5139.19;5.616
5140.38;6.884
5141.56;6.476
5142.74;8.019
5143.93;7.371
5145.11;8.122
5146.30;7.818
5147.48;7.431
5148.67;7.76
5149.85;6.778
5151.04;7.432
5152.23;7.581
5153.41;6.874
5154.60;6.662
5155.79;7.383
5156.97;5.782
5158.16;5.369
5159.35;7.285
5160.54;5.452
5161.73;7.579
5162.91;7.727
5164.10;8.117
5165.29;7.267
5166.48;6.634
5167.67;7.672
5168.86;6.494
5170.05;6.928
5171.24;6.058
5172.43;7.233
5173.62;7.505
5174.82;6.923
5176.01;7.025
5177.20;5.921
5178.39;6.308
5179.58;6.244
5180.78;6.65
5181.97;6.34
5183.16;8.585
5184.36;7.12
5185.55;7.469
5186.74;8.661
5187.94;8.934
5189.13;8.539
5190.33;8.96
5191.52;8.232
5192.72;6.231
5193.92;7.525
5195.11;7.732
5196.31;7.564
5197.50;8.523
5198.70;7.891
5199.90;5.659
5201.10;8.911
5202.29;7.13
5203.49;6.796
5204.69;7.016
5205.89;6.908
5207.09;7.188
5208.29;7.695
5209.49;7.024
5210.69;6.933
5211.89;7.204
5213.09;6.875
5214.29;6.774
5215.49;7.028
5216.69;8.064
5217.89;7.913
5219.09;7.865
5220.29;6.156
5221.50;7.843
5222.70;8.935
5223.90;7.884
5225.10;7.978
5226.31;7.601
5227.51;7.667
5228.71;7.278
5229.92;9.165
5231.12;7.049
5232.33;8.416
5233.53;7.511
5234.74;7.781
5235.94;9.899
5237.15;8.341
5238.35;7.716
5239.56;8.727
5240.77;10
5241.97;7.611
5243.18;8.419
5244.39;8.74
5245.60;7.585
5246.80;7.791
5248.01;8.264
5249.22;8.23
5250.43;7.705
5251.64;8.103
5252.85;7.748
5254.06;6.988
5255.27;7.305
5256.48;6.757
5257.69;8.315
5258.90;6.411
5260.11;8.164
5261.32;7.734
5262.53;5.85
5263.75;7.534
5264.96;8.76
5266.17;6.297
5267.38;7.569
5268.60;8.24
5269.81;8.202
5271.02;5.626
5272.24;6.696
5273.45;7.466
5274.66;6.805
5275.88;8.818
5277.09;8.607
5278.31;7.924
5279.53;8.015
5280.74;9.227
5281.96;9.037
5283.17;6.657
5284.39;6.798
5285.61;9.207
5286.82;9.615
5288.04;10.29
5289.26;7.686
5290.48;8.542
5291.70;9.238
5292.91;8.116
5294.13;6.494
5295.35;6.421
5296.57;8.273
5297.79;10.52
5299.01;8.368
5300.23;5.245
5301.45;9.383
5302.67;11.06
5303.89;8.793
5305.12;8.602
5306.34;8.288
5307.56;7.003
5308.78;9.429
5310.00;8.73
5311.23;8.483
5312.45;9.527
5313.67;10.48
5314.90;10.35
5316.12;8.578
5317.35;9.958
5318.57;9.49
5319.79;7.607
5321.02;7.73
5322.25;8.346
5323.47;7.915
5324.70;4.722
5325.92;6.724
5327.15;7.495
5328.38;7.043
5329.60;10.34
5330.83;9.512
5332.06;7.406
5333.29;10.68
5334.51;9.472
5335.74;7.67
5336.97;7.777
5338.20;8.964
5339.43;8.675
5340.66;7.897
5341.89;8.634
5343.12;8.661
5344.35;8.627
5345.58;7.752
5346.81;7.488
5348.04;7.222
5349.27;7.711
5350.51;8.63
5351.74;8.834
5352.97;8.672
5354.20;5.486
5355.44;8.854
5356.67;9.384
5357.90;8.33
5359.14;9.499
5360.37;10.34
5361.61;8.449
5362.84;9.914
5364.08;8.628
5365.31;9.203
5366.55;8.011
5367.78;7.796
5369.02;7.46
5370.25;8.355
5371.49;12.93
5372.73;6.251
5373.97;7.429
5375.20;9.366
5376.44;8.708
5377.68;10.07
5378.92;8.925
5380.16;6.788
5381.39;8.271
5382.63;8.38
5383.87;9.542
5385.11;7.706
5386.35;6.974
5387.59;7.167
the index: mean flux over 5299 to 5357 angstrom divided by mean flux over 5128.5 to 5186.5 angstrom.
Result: 1.2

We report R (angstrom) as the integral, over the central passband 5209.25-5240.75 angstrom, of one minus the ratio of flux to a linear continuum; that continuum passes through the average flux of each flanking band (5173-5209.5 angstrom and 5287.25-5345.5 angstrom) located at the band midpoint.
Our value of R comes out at -0.4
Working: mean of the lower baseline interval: 7.4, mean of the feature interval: 7.81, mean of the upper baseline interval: 8.49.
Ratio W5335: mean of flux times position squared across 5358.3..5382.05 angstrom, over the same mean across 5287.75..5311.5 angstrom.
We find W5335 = 1.1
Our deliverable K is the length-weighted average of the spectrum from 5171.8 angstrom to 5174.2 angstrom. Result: 7.35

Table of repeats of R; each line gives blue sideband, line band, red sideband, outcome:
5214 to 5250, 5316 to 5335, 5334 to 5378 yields 0.2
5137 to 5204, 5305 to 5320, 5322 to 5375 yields -1.6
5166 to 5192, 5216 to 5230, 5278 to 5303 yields -0.2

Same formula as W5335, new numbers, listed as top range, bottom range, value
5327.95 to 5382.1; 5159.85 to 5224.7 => 1.24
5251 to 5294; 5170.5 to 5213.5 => 1.10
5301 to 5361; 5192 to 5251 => 1.15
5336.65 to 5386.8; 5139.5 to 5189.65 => 1.28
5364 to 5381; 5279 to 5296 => 1.07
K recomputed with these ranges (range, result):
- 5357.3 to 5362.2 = 9.15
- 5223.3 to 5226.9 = 7.82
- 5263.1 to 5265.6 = 8.08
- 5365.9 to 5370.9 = 7.94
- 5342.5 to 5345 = 8.64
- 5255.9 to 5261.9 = 7.48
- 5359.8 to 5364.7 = 9.32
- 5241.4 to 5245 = 8.24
